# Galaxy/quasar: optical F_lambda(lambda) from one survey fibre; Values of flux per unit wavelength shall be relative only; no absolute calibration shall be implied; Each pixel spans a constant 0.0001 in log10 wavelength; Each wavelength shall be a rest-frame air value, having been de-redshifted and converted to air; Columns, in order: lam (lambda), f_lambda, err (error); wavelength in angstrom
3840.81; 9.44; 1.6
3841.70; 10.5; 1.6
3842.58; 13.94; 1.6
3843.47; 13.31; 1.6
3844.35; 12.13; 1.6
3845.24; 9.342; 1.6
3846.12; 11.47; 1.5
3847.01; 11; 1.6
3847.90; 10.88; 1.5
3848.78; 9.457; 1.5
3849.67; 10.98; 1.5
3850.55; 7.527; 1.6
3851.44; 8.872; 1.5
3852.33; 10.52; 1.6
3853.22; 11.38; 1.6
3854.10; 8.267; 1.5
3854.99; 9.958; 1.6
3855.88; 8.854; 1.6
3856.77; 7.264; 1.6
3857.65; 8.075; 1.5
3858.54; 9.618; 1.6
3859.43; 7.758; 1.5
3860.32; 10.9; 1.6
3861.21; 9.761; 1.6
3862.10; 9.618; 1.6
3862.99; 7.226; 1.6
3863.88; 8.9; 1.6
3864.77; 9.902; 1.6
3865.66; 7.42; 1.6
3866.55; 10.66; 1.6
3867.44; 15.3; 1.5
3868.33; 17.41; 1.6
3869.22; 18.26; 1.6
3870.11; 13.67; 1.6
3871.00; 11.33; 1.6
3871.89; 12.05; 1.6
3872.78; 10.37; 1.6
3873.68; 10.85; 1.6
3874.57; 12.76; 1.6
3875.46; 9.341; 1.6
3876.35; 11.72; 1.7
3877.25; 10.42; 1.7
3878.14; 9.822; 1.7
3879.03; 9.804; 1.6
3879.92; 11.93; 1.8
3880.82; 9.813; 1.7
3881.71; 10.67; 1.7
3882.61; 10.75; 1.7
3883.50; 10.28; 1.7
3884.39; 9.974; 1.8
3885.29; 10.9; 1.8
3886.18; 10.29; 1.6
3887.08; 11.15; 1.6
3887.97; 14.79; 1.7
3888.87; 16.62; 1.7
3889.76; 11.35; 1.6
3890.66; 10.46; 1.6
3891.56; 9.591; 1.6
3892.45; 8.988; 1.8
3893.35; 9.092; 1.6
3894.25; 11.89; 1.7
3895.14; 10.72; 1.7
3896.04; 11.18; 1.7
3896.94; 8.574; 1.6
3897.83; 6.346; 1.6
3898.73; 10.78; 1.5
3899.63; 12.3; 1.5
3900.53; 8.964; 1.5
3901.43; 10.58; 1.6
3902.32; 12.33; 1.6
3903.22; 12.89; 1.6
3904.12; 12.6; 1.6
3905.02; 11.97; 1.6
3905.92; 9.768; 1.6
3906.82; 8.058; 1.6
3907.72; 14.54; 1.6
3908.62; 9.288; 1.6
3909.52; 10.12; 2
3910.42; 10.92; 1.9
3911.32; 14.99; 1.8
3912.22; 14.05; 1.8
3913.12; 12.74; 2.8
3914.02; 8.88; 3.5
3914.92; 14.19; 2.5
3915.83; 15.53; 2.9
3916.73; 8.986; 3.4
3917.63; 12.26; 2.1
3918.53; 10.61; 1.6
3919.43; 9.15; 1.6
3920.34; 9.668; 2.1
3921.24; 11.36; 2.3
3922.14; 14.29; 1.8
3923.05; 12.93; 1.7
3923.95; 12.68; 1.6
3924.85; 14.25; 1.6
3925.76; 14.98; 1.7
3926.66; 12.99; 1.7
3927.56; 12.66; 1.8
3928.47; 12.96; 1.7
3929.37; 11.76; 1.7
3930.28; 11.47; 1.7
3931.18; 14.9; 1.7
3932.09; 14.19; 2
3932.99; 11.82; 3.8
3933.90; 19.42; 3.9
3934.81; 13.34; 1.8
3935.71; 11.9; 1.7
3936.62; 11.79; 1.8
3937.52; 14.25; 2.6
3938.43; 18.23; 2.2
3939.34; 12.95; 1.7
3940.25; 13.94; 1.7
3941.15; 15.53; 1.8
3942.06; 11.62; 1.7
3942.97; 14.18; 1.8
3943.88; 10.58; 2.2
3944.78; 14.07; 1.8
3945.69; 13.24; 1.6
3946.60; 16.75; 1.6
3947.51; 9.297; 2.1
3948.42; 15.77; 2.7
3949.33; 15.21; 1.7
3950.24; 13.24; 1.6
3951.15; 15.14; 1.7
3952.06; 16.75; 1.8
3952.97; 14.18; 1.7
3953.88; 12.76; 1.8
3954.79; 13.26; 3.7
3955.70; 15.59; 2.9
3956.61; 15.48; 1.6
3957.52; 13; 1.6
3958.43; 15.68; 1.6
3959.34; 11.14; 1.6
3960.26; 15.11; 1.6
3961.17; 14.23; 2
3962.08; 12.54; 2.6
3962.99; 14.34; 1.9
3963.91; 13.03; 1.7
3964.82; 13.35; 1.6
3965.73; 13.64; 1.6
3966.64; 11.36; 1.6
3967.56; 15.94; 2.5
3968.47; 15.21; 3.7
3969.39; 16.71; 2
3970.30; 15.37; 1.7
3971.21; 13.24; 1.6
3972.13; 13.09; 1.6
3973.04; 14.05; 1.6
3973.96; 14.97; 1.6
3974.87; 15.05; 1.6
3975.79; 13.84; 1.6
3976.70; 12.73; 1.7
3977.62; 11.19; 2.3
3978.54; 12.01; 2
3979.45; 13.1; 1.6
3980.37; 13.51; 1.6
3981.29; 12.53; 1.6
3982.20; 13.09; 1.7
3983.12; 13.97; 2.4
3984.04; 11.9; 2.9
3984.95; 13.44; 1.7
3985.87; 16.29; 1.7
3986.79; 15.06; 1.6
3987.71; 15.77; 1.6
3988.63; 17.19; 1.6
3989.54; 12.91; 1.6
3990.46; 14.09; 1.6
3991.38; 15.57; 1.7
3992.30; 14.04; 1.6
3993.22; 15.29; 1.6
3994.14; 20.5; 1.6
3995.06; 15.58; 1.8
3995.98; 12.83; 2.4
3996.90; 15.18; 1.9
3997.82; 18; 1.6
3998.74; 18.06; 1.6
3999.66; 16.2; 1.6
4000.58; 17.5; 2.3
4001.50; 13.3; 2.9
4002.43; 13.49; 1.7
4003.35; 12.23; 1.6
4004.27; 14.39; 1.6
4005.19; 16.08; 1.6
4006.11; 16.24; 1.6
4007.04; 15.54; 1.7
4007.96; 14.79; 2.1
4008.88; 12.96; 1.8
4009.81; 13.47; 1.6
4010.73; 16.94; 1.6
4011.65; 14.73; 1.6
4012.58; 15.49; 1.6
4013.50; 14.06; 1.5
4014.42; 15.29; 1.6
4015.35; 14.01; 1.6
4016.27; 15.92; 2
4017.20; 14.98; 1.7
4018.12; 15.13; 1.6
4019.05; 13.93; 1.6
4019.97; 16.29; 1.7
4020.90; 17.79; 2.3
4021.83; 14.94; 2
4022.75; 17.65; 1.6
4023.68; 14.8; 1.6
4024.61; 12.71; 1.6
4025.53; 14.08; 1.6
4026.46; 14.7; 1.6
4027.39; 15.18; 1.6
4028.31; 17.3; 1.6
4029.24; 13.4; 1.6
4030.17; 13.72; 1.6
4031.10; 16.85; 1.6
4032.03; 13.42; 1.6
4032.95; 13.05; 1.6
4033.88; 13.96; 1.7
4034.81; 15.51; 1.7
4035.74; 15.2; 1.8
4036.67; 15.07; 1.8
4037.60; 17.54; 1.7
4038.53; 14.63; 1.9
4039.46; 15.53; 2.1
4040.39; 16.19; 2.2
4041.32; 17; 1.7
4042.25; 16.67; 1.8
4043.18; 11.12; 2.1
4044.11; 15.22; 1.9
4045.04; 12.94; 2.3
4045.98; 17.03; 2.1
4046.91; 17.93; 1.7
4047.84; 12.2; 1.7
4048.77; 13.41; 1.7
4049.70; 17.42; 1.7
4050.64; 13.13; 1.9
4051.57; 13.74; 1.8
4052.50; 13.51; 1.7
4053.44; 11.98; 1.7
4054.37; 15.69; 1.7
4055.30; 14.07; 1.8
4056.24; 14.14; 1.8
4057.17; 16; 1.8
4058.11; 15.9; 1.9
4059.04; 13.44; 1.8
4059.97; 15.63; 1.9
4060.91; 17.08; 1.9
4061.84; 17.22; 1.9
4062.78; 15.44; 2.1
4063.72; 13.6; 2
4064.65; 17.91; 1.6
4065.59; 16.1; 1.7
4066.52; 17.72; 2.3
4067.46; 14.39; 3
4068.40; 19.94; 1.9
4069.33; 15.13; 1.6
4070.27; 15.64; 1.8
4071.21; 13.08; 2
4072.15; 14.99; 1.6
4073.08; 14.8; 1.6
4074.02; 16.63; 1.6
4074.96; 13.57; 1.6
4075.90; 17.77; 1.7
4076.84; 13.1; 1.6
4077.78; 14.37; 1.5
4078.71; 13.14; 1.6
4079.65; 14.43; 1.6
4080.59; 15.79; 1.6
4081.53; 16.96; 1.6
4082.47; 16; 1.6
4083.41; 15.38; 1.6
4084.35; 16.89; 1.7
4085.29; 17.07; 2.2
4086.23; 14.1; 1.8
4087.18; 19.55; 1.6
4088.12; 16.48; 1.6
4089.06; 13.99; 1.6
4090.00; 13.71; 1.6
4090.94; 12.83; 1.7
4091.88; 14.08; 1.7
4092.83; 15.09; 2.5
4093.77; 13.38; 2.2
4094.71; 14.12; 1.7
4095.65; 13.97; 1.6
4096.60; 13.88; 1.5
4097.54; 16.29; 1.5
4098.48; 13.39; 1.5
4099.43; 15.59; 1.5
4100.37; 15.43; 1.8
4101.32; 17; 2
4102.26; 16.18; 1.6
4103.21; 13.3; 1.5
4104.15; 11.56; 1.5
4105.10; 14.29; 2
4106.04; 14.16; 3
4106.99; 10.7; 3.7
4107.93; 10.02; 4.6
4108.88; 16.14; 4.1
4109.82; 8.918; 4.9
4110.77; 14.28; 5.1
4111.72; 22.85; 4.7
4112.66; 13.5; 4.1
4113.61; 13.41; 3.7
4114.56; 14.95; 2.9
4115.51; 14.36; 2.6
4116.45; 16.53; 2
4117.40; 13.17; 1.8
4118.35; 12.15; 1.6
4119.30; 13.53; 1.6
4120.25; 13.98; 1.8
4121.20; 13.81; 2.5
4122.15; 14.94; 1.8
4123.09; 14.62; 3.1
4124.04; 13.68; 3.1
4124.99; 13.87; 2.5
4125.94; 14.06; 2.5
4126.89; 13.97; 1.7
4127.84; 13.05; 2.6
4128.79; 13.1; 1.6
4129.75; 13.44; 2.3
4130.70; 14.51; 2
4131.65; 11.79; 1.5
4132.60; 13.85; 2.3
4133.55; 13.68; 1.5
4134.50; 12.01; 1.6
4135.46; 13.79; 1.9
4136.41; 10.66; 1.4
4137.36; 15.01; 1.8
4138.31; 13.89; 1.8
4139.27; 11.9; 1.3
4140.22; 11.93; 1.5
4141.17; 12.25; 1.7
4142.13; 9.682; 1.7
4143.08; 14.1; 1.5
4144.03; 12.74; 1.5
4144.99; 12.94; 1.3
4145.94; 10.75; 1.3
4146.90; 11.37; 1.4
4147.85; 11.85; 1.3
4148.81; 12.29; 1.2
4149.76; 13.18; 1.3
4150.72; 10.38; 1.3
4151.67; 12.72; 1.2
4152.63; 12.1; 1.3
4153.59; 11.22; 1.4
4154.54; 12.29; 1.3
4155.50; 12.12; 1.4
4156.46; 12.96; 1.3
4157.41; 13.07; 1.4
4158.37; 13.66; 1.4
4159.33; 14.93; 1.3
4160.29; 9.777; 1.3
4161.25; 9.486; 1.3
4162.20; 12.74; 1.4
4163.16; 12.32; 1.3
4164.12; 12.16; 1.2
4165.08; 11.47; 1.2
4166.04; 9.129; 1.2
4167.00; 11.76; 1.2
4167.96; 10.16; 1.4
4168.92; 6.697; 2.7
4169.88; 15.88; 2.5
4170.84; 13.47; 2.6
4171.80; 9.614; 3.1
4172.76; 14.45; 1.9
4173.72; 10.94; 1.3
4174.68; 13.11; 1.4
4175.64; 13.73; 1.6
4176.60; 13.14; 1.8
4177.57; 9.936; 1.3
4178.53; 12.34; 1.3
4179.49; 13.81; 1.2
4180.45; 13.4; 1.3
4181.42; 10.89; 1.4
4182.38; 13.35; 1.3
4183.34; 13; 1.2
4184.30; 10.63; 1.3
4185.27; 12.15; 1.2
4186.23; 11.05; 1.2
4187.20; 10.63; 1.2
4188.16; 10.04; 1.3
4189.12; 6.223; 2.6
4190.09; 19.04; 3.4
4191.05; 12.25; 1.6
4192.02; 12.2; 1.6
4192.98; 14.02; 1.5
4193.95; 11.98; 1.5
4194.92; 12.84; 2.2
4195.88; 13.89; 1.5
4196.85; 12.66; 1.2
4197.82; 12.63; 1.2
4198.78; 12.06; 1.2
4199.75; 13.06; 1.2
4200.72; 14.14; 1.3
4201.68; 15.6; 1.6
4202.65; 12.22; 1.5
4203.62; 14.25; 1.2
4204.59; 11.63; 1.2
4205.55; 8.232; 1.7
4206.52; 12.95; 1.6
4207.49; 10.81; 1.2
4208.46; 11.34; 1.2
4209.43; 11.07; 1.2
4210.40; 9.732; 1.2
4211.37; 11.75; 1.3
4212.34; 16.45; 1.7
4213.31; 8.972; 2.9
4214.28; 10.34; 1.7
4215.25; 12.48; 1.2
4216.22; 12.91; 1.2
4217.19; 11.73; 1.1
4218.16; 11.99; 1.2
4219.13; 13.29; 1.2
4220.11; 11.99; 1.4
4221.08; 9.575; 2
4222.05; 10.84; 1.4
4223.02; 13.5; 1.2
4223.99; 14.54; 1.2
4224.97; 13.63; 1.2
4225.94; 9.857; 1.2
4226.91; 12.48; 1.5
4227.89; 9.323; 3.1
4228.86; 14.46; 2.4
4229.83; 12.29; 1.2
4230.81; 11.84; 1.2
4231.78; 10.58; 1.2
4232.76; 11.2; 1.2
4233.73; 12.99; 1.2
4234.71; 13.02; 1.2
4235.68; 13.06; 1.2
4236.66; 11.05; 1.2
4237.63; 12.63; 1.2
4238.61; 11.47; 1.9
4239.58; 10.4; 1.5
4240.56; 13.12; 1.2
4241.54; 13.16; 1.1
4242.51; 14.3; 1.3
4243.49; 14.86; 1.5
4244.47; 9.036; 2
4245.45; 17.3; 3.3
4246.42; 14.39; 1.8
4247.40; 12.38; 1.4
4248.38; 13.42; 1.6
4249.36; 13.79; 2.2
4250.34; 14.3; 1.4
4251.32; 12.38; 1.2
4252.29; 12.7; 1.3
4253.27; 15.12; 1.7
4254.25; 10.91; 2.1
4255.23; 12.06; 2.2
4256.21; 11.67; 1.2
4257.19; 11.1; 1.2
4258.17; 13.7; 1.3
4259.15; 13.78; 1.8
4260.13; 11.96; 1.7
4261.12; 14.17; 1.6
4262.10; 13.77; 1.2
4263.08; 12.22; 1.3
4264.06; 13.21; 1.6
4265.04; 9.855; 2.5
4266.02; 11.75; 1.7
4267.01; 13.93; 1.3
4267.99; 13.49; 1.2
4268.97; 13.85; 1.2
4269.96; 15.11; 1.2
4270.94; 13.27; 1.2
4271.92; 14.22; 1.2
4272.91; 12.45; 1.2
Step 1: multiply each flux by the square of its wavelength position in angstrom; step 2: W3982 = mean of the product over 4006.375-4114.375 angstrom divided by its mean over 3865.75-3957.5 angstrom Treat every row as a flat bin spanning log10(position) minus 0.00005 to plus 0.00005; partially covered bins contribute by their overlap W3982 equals 1.3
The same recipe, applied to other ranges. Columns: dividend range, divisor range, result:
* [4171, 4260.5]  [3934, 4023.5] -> 0.96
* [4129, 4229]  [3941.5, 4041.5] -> 0.92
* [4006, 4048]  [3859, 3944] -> 1.36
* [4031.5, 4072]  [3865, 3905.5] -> 1.46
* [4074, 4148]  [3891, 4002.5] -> 1.14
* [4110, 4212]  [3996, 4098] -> 0.88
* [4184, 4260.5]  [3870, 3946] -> 1.21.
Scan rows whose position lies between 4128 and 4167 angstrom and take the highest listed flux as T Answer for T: 15.01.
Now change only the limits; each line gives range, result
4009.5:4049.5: 17.93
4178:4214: 19.04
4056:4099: 19.94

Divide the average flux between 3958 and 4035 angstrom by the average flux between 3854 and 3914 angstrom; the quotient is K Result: 1.3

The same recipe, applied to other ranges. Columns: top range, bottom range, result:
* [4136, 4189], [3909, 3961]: 0.90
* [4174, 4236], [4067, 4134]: 0.84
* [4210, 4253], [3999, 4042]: 0.82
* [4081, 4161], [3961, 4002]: 0.95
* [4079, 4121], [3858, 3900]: 1.34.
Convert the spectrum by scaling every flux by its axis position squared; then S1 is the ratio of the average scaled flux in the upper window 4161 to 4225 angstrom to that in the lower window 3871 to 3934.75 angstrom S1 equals 1.20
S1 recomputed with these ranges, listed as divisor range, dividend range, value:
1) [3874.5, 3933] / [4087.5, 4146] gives 1.33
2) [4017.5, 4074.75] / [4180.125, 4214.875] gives 0.86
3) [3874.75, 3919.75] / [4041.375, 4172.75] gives 1.39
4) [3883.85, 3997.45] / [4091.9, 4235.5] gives 1.08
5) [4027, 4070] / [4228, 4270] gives 0.93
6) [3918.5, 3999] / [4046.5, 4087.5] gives 1.16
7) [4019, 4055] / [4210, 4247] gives 0.90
